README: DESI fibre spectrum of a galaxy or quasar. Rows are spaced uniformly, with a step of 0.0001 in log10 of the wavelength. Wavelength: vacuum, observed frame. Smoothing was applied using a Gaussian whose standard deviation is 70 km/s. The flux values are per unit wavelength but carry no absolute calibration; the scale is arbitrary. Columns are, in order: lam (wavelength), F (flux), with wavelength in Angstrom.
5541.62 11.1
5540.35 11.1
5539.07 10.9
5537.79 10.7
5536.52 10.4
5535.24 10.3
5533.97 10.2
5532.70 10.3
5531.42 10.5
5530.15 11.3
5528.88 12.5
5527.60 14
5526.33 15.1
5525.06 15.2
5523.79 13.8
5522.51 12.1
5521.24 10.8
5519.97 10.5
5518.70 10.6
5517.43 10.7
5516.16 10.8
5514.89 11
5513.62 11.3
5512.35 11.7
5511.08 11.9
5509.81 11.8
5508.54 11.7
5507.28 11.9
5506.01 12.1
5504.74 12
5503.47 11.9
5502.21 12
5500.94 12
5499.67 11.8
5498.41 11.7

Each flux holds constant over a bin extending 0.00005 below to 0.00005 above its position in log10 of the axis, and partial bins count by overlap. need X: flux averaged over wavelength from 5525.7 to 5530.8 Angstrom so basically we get 13.2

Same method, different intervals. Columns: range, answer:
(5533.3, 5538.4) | 10.4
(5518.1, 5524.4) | 11.5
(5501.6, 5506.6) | 12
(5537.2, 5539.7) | 10.8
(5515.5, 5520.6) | 10.7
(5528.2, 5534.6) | 11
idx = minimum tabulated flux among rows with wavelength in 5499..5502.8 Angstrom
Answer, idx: 11.8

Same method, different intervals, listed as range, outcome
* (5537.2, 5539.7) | 10.7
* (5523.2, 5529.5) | 12.5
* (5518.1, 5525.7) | 10.5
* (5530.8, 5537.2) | 10.2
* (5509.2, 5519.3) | 10.6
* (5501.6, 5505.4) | 11.9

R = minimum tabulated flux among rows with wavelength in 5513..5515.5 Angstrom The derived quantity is 11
